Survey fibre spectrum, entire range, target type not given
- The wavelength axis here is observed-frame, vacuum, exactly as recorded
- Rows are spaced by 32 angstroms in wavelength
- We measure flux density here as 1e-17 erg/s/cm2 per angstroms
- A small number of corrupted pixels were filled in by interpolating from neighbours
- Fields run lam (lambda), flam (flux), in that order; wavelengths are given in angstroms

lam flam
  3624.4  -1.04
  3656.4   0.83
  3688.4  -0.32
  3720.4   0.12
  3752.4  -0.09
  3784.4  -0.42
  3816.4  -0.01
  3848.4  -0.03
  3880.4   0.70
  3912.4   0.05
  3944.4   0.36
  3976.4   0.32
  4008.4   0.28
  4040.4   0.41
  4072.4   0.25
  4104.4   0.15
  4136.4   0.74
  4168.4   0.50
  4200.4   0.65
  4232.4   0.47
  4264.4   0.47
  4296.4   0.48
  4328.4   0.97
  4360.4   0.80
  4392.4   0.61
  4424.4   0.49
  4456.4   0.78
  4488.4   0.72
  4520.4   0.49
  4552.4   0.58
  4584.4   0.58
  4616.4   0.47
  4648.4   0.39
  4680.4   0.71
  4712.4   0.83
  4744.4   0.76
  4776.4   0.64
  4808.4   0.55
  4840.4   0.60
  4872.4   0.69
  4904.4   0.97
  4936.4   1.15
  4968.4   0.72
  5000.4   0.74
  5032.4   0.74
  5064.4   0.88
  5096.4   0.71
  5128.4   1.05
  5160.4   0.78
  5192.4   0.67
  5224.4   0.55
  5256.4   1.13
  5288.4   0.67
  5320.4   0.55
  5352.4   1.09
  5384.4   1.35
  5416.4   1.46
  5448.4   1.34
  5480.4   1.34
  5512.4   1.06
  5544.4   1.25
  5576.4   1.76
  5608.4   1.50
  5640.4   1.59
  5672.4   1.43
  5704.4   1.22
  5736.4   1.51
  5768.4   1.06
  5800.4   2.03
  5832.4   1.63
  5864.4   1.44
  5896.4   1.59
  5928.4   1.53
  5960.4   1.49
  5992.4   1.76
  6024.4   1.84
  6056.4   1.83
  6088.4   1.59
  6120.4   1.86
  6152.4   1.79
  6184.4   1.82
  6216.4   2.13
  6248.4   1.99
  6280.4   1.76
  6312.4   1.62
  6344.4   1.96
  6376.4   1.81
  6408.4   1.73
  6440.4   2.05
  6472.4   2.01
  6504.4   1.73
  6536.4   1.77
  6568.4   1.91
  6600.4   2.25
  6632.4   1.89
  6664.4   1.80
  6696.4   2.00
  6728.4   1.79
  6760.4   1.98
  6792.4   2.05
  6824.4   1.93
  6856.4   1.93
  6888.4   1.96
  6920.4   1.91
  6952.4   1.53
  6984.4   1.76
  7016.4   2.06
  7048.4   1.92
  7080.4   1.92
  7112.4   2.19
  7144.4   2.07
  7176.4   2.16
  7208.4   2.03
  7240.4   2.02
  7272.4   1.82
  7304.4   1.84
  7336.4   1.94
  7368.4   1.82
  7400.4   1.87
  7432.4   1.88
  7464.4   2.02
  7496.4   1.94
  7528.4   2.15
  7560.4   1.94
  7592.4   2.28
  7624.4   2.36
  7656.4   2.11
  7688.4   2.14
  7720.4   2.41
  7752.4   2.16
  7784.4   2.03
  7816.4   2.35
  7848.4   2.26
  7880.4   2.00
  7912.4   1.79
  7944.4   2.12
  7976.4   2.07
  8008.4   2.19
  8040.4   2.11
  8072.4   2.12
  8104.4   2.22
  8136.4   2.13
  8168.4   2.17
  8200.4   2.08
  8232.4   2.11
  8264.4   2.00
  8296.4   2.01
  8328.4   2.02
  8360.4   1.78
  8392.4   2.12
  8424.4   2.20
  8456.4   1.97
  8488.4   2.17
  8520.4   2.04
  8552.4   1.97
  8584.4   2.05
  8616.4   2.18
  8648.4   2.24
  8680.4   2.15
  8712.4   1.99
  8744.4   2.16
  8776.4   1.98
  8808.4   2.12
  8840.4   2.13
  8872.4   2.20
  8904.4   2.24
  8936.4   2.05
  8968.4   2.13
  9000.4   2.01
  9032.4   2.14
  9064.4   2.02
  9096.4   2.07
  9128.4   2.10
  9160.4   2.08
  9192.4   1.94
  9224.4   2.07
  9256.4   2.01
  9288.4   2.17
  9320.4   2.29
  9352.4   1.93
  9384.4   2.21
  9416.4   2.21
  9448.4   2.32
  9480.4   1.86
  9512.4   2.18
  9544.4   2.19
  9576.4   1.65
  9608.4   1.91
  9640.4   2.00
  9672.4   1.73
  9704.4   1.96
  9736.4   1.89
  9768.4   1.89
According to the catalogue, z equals 0.34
